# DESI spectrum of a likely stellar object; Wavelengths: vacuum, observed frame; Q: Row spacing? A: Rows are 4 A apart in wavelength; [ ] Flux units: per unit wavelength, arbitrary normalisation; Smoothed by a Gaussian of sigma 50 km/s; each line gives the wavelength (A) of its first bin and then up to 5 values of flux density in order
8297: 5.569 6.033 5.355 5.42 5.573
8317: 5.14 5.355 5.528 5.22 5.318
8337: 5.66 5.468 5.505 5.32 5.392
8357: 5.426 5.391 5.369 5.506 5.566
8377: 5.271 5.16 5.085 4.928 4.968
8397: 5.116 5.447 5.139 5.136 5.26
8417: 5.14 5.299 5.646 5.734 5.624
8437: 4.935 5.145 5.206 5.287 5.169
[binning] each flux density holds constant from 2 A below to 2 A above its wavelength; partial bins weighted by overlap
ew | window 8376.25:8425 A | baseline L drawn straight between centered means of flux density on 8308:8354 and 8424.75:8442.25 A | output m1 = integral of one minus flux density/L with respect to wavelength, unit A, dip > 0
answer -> 2.0 A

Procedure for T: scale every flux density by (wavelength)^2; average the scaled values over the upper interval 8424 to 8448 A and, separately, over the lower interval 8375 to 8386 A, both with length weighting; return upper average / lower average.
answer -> 1.05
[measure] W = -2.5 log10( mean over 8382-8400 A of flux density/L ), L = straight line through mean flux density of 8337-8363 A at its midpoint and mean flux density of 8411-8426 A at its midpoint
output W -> 0.06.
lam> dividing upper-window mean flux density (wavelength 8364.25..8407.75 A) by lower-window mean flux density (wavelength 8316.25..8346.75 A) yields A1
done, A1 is 0.97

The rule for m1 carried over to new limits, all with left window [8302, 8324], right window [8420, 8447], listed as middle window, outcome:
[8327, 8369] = -0.1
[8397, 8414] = 0.5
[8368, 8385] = 0.2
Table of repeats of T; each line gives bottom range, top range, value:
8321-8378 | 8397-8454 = 0.99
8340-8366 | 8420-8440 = 1.02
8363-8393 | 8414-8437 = 1.05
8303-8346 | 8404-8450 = 1.00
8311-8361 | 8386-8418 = 0.97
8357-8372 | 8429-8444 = 0.99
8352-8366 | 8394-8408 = 0.97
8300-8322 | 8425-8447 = 1.01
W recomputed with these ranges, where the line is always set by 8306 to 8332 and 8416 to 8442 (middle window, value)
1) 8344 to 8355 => 0.00 mag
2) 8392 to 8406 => 0.04 mag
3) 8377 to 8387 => 0.05 mag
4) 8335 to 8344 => -0.04 mag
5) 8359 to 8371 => -0.01 mag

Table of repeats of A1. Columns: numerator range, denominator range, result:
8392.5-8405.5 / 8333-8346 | 0.94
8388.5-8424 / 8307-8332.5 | 0.97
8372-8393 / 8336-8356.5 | 0.95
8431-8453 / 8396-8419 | 1.00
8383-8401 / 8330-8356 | 0.93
